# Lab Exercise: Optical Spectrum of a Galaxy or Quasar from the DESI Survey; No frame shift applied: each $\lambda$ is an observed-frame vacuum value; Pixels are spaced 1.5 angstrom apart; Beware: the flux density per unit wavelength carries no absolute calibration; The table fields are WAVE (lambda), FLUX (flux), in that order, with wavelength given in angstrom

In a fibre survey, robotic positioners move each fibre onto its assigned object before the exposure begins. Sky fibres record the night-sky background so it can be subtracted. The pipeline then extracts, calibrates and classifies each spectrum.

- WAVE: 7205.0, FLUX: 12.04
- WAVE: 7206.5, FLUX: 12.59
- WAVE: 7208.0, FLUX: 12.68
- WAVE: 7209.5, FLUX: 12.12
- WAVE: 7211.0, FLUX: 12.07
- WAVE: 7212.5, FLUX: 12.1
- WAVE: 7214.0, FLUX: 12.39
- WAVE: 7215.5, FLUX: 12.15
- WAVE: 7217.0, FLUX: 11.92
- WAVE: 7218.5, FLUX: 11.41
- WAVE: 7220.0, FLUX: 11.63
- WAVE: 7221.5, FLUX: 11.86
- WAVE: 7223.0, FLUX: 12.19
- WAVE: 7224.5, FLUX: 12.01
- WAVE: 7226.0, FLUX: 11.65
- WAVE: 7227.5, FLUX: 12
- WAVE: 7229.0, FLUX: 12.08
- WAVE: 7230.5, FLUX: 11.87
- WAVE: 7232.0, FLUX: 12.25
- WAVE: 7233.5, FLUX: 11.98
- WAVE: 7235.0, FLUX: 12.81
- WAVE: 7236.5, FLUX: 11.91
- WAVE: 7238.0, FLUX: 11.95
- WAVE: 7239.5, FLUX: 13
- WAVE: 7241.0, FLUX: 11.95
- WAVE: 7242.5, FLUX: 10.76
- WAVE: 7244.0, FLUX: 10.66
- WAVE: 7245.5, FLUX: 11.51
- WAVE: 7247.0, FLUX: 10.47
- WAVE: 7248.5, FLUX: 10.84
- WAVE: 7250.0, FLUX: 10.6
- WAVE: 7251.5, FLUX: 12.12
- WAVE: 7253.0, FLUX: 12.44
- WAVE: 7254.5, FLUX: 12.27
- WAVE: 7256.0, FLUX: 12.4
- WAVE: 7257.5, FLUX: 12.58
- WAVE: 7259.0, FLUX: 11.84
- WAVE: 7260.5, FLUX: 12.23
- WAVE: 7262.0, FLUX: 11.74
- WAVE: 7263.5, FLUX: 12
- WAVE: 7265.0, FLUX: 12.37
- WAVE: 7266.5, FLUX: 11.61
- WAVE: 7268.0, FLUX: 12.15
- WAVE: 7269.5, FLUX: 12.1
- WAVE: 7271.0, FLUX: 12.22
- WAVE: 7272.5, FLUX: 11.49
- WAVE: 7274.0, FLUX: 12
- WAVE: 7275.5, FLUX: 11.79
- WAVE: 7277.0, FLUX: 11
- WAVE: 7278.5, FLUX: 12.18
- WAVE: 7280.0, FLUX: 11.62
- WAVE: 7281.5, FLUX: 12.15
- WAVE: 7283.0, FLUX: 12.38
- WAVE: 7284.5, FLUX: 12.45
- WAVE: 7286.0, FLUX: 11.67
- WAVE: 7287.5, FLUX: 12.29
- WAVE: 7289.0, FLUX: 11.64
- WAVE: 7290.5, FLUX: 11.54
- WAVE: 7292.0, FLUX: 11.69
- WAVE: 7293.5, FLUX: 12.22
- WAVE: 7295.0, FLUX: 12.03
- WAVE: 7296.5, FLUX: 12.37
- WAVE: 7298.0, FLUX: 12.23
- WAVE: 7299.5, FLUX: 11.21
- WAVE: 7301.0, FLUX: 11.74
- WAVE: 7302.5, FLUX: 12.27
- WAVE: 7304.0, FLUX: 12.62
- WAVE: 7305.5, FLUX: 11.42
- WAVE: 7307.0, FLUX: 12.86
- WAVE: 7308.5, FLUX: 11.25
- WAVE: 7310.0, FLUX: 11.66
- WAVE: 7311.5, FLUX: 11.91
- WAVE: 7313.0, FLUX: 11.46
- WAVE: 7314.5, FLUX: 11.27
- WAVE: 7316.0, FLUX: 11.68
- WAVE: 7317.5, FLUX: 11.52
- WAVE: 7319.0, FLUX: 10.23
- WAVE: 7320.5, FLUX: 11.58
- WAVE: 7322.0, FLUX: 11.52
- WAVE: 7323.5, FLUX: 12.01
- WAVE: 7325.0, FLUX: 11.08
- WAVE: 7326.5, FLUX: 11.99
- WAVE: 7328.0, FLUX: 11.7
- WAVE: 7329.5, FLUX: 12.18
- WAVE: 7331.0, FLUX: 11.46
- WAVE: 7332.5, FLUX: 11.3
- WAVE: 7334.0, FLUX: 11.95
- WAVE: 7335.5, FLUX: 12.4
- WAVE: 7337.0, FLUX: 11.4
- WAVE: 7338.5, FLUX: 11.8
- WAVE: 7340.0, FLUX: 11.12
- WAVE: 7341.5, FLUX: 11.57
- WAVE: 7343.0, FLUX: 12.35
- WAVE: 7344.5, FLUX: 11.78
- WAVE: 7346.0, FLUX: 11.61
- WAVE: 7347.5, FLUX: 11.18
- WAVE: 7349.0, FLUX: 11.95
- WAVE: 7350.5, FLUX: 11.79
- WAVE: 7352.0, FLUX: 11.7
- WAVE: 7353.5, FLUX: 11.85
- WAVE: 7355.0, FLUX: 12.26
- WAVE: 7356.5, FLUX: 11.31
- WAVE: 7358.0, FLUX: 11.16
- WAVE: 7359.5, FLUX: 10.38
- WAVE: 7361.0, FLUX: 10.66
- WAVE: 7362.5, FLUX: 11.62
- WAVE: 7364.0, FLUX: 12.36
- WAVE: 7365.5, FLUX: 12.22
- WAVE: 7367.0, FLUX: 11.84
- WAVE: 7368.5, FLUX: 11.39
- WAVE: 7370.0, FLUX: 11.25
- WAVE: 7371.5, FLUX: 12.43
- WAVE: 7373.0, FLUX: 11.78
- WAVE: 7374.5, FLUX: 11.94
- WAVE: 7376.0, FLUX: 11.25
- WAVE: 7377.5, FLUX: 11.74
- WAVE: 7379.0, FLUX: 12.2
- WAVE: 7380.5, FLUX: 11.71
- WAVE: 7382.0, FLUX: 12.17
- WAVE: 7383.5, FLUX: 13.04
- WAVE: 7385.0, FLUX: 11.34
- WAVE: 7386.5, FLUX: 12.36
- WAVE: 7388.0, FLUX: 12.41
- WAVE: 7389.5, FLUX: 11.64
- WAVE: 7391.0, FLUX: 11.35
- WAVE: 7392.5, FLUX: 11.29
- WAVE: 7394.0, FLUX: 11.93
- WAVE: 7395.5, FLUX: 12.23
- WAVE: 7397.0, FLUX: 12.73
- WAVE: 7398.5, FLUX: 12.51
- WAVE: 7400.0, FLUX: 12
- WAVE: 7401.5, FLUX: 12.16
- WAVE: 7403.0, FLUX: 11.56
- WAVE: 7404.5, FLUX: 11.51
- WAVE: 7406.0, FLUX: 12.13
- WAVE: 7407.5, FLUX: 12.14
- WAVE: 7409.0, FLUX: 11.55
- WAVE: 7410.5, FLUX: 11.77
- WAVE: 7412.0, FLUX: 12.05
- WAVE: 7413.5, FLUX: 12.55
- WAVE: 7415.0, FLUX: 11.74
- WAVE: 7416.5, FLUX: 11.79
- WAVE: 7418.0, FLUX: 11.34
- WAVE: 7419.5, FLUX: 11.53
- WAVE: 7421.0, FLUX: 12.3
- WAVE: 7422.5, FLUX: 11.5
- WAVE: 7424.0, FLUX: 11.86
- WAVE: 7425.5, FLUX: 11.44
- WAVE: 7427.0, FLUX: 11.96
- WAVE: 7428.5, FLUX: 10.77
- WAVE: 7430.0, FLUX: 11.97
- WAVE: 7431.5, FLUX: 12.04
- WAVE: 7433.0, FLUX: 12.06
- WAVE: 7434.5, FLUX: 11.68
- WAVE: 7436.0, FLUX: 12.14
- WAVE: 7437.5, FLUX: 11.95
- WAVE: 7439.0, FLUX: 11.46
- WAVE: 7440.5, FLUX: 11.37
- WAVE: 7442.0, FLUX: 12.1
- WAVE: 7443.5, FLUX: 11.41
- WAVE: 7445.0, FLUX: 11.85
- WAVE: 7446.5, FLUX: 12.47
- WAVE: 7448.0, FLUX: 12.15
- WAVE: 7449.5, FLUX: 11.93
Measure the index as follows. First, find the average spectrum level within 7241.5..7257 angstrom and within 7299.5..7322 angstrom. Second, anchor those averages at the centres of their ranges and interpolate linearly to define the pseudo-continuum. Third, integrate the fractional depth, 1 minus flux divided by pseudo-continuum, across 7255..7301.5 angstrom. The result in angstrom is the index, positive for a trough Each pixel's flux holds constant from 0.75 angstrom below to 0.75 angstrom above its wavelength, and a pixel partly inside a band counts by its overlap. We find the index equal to -1.7 angstrom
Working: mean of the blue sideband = 11.4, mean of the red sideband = 11.7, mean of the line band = 12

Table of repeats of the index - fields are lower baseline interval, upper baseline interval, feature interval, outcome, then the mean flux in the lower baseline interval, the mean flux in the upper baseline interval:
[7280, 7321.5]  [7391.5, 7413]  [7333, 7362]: 0.7 angstrom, 11.8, 12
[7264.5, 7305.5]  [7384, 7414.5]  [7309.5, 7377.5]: 1.9 angstrom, 12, 12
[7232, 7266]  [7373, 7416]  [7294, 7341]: 0.7 angstrom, 11.8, 12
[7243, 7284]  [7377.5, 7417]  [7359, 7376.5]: 0.5 angstrom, 11.8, 12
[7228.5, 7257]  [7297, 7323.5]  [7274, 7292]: -0.2 angstrom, 11.8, 11.7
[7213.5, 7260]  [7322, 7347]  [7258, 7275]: -0.2 angstrom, 11.9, 11.7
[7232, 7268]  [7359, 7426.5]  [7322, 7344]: 0.2 angstrom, 11.8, 11.8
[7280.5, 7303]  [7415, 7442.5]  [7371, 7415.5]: -0.7 angstrom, 12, 11.7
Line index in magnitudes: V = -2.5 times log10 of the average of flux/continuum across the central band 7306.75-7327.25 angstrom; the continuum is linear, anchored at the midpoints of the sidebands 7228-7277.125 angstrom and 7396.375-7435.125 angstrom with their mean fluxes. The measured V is 0.03 mag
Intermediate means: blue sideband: 11.9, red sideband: 11.9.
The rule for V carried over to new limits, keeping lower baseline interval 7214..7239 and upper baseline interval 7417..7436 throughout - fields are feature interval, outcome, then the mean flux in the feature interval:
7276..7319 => 0.006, 11.8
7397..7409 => -0.024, 12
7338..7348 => 0.019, 11.6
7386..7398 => -0.021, 12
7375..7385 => -0.016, 12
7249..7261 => -0.006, 12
